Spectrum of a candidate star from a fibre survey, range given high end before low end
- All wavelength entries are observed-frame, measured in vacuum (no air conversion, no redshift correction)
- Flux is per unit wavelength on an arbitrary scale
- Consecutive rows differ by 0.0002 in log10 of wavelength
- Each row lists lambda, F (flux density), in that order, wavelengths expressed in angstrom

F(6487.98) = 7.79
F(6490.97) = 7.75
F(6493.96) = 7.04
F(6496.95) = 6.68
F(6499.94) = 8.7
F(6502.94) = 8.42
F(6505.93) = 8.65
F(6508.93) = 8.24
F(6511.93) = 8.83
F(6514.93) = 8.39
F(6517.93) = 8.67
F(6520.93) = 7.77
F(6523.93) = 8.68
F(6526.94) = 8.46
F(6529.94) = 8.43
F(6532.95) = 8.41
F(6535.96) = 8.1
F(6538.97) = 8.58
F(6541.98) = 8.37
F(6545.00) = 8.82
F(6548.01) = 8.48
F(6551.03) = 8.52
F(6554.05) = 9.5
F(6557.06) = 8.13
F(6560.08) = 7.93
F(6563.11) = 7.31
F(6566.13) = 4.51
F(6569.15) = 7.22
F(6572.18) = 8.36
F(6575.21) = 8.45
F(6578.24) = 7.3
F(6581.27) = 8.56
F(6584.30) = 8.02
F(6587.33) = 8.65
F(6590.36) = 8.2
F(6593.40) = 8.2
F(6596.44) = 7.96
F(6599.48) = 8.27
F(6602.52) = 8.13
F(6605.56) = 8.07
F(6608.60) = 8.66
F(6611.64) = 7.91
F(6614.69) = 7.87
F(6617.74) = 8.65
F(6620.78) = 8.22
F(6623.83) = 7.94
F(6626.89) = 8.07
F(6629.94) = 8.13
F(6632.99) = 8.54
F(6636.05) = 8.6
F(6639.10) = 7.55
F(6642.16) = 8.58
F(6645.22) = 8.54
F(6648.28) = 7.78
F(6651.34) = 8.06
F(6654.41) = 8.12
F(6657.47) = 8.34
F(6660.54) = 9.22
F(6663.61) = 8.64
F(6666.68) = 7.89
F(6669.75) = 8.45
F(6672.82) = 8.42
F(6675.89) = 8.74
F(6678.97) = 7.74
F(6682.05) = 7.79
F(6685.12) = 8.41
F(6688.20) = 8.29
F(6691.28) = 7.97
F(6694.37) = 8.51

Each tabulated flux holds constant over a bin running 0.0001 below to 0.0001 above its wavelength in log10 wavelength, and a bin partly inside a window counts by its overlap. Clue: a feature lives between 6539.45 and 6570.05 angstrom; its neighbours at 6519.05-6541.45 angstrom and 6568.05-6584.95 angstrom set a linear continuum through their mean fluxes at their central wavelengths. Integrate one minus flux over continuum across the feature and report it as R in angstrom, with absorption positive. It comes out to 1.0 angstrom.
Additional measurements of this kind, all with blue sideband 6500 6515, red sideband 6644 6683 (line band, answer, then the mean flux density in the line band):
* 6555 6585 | 2.96 angstrom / 7.6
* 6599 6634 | 0.69 angstrom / 8.2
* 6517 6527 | 0.16 angstrom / 8.37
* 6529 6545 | 0.13 angstrom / 8.41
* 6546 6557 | -0.36 angstrom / 8.75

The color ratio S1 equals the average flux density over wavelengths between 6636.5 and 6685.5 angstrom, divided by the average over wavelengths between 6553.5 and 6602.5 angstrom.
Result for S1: 1.0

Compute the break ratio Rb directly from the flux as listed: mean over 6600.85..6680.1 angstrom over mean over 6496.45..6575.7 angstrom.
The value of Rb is 1.0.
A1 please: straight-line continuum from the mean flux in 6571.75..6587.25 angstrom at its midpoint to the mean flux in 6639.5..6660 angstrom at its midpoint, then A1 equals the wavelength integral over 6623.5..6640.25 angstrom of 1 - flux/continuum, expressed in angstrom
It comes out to 0.1 angstrom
